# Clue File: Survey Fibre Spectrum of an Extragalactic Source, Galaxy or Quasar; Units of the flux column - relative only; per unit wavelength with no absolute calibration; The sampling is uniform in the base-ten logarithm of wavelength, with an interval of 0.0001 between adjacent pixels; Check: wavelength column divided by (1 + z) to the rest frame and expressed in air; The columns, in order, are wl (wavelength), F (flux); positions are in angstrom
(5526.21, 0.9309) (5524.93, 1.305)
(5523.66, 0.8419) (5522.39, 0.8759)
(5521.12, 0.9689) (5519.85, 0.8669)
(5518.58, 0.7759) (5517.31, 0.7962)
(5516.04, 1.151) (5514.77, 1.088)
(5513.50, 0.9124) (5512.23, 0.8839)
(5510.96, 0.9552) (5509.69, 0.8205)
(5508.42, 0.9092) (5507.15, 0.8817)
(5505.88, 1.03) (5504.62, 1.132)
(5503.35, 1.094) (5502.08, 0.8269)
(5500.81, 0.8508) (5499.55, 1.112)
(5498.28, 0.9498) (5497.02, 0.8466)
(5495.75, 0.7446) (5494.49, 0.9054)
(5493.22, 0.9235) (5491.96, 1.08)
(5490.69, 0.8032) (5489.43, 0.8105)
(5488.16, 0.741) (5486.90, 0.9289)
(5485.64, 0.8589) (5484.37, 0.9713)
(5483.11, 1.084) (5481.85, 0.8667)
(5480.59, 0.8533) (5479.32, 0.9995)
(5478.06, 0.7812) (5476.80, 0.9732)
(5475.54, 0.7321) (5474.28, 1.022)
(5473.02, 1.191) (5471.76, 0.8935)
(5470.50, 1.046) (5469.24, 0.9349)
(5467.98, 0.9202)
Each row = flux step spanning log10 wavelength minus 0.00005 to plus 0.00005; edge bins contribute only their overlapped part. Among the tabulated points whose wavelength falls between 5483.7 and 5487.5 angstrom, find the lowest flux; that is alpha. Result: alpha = 0.8589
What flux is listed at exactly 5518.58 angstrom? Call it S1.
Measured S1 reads 0.7759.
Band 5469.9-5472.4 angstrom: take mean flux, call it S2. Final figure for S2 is 0.97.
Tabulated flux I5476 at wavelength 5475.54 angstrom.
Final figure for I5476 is 0.7321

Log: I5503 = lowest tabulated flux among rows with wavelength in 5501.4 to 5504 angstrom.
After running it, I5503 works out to 0.8269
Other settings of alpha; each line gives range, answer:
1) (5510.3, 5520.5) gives 0.7759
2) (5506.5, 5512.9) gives 0.8205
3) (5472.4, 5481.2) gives 0.7321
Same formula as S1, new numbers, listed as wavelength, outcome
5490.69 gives 0.8032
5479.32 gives 0.9995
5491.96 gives 1.08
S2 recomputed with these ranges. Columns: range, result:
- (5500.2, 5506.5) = 0.987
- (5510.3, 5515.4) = 0.959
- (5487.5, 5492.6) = 0.859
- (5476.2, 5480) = 0.916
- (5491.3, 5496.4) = 0.912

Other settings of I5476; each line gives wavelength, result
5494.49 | 0.9054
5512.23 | 0.8839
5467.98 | 0.9202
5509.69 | 0.8205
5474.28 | 1.022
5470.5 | 1.046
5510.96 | 0.9552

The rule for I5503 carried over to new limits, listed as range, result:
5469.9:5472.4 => 0.8935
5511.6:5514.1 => 0.8839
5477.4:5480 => 0.7812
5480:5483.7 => 0.8533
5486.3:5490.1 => 0.741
